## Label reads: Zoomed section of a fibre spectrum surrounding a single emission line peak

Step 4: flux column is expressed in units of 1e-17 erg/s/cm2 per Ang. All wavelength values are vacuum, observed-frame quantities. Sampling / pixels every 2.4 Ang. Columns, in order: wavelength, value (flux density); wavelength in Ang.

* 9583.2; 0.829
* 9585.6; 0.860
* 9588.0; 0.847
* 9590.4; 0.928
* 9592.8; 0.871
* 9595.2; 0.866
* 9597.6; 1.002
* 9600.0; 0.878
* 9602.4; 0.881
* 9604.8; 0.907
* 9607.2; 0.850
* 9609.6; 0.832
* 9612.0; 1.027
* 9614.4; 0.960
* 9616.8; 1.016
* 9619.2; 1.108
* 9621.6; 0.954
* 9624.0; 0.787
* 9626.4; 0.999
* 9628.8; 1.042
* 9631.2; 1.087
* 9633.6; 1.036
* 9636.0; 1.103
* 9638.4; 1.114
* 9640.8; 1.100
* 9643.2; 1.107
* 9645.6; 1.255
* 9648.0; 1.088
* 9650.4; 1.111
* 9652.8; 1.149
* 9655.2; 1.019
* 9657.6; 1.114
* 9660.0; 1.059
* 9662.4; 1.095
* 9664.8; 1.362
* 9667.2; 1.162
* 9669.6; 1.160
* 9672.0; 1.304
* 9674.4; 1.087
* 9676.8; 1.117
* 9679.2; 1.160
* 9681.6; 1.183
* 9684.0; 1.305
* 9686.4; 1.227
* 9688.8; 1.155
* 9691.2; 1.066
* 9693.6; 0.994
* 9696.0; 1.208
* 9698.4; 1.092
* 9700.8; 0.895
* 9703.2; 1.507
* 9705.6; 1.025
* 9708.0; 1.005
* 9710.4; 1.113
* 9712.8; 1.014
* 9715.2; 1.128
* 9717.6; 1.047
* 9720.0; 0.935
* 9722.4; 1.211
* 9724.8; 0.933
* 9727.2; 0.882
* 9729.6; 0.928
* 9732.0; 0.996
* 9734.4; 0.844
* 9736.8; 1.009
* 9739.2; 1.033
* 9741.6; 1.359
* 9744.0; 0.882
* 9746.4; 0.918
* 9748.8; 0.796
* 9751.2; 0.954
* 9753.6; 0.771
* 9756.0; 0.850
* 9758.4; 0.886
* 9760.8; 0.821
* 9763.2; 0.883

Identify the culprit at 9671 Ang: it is Mg II 2798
